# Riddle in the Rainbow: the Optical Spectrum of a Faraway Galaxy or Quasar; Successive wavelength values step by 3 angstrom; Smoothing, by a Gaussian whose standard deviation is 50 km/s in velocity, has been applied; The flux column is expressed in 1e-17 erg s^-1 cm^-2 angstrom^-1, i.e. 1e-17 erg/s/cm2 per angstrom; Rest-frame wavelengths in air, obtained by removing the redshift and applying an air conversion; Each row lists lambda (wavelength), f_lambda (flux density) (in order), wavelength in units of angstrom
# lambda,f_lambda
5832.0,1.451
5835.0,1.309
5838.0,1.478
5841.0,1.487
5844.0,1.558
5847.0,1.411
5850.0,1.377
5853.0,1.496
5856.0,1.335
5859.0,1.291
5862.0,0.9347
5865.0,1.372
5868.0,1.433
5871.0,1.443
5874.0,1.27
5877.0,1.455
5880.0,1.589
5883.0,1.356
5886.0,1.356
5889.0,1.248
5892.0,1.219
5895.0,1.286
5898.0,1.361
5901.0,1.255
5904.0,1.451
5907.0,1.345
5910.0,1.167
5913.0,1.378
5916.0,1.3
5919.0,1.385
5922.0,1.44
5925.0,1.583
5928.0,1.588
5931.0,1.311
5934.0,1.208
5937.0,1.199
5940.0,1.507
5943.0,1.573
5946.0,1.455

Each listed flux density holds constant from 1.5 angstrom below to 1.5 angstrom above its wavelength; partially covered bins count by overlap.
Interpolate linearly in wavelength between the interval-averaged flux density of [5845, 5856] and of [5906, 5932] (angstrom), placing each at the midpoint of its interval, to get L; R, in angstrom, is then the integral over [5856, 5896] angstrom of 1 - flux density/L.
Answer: 2.3 angstrom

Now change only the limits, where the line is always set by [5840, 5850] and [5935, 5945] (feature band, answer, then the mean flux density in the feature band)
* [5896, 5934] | 1.5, 1.37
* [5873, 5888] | 0.5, 1.4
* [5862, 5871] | 0.8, 1.33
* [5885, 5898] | 1.4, 1.28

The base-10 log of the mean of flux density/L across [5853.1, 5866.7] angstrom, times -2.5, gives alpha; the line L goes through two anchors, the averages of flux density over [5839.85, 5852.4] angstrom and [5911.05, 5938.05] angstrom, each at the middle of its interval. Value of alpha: 0.15 mag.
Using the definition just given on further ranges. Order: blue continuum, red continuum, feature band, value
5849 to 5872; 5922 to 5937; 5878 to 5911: 0.03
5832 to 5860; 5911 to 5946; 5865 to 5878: 0.02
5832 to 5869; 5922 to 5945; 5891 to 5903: 0.09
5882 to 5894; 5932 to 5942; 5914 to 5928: -0.10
